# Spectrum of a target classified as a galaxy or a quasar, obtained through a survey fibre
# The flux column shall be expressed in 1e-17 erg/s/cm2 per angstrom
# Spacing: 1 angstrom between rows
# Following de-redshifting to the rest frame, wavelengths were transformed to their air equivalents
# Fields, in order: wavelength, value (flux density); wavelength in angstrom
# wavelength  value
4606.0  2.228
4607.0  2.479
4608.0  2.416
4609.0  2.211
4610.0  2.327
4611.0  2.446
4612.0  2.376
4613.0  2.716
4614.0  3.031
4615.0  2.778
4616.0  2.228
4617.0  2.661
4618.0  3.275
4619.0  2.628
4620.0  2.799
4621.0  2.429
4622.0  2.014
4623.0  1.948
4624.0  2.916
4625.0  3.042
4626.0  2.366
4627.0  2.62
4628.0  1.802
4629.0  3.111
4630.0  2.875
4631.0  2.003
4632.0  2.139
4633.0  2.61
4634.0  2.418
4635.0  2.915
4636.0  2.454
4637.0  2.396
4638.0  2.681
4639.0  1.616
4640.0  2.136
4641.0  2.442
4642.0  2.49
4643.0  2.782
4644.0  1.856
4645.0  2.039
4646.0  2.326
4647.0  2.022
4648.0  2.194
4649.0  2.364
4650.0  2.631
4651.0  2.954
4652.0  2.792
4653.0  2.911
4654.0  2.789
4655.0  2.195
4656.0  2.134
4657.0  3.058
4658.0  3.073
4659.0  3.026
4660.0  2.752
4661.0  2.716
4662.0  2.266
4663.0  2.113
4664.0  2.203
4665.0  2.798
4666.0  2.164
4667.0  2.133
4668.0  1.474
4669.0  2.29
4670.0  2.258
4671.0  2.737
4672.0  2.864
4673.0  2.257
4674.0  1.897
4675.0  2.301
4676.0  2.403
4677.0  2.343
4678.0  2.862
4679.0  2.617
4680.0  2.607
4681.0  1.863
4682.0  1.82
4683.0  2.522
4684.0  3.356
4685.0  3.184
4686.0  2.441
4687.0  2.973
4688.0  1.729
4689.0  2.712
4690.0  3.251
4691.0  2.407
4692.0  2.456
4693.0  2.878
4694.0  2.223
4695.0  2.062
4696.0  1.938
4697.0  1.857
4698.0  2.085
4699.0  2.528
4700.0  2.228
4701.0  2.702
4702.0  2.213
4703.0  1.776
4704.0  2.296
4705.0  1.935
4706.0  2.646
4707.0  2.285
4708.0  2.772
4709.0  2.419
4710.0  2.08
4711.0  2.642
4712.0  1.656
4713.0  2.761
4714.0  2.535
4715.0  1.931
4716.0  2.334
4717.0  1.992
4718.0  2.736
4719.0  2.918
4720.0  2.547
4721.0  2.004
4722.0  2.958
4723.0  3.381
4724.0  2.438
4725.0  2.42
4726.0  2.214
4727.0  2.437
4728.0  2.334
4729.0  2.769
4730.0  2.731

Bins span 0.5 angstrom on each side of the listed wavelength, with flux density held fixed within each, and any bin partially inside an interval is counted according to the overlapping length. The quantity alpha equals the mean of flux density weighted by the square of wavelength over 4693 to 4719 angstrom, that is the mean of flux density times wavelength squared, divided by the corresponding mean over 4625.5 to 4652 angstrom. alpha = 0.98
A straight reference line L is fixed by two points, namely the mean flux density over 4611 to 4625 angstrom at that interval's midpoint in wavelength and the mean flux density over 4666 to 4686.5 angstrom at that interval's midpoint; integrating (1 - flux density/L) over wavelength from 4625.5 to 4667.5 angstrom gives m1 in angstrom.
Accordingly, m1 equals 0.80 angstrom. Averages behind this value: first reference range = 2.61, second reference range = 2.41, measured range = 2.46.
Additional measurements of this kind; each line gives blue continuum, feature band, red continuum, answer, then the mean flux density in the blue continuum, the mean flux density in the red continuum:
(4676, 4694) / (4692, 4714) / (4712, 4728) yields 2.0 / 2.57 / 2.48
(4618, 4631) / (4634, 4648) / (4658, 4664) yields 1.4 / 2.55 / 2.59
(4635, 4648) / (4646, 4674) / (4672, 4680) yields -1.3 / 2.29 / 2.43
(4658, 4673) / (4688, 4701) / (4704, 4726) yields 0.3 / 2.43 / 2.44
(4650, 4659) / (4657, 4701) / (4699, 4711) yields 1.7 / 2.75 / 2.33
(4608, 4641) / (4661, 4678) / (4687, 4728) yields 0.9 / 2.5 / 2.39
